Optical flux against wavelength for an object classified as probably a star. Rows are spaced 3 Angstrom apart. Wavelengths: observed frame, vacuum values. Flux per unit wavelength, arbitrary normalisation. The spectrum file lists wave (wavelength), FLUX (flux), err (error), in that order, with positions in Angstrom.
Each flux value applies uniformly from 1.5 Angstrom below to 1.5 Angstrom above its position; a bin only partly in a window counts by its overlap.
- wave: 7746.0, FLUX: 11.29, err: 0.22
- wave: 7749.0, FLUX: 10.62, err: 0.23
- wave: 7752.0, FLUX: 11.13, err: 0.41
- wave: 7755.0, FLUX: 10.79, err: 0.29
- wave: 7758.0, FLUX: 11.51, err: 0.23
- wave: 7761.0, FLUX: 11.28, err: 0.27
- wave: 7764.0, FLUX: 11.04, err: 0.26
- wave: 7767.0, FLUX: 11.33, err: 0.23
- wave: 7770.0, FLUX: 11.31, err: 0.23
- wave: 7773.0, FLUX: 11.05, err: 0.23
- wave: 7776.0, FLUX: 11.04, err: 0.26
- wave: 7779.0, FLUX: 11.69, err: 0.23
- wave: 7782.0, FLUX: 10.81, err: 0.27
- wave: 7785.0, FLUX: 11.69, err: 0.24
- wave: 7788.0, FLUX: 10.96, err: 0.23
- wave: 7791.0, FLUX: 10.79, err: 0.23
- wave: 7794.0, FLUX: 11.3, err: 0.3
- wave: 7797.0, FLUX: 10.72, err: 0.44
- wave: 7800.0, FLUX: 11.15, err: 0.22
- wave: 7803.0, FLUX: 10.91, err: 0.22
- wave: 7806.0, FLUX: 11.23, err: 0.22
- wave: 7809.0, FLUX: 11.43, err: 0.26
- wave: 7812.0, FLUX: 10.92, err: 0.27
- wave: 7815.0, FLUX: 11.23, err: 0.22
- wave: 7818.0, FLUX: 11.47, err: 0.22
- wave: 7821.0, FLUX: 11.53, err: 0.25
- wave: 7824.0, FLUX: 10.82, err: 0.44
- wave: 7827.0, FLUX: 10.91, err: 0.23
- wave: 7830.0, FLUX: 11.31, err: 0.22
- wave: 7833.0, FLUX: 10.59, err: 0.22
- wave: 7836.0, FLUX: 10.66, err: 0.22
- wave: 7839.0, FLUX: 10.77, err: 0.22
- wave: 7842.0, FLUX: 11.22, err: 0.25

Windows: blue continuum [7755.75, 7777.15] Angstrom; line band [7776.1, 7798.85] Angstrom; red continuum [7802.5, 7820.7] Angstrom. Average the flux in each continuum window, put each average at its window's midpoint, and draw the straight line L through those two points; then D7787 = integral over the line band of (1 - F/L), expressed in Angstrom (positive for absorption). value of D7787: 0.2 Angstrom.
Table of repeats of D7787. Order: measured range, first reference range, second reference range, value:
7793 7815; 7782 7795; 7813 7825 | 0.20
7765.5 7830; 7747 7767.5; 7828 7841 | -1.14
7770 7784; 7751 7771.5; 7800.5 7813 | -0.01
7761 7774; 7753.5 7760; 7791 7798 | -0.10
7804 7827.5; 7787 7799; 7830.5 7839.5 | -0.79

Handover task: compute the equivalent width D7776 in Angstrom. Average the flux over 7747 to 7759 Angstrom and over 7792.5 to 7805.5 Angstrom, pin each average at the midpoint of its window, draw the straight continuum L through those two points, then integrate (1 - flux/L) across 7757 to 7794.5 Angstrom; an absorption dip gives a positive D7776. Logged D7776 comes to -0.6 Angstrom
